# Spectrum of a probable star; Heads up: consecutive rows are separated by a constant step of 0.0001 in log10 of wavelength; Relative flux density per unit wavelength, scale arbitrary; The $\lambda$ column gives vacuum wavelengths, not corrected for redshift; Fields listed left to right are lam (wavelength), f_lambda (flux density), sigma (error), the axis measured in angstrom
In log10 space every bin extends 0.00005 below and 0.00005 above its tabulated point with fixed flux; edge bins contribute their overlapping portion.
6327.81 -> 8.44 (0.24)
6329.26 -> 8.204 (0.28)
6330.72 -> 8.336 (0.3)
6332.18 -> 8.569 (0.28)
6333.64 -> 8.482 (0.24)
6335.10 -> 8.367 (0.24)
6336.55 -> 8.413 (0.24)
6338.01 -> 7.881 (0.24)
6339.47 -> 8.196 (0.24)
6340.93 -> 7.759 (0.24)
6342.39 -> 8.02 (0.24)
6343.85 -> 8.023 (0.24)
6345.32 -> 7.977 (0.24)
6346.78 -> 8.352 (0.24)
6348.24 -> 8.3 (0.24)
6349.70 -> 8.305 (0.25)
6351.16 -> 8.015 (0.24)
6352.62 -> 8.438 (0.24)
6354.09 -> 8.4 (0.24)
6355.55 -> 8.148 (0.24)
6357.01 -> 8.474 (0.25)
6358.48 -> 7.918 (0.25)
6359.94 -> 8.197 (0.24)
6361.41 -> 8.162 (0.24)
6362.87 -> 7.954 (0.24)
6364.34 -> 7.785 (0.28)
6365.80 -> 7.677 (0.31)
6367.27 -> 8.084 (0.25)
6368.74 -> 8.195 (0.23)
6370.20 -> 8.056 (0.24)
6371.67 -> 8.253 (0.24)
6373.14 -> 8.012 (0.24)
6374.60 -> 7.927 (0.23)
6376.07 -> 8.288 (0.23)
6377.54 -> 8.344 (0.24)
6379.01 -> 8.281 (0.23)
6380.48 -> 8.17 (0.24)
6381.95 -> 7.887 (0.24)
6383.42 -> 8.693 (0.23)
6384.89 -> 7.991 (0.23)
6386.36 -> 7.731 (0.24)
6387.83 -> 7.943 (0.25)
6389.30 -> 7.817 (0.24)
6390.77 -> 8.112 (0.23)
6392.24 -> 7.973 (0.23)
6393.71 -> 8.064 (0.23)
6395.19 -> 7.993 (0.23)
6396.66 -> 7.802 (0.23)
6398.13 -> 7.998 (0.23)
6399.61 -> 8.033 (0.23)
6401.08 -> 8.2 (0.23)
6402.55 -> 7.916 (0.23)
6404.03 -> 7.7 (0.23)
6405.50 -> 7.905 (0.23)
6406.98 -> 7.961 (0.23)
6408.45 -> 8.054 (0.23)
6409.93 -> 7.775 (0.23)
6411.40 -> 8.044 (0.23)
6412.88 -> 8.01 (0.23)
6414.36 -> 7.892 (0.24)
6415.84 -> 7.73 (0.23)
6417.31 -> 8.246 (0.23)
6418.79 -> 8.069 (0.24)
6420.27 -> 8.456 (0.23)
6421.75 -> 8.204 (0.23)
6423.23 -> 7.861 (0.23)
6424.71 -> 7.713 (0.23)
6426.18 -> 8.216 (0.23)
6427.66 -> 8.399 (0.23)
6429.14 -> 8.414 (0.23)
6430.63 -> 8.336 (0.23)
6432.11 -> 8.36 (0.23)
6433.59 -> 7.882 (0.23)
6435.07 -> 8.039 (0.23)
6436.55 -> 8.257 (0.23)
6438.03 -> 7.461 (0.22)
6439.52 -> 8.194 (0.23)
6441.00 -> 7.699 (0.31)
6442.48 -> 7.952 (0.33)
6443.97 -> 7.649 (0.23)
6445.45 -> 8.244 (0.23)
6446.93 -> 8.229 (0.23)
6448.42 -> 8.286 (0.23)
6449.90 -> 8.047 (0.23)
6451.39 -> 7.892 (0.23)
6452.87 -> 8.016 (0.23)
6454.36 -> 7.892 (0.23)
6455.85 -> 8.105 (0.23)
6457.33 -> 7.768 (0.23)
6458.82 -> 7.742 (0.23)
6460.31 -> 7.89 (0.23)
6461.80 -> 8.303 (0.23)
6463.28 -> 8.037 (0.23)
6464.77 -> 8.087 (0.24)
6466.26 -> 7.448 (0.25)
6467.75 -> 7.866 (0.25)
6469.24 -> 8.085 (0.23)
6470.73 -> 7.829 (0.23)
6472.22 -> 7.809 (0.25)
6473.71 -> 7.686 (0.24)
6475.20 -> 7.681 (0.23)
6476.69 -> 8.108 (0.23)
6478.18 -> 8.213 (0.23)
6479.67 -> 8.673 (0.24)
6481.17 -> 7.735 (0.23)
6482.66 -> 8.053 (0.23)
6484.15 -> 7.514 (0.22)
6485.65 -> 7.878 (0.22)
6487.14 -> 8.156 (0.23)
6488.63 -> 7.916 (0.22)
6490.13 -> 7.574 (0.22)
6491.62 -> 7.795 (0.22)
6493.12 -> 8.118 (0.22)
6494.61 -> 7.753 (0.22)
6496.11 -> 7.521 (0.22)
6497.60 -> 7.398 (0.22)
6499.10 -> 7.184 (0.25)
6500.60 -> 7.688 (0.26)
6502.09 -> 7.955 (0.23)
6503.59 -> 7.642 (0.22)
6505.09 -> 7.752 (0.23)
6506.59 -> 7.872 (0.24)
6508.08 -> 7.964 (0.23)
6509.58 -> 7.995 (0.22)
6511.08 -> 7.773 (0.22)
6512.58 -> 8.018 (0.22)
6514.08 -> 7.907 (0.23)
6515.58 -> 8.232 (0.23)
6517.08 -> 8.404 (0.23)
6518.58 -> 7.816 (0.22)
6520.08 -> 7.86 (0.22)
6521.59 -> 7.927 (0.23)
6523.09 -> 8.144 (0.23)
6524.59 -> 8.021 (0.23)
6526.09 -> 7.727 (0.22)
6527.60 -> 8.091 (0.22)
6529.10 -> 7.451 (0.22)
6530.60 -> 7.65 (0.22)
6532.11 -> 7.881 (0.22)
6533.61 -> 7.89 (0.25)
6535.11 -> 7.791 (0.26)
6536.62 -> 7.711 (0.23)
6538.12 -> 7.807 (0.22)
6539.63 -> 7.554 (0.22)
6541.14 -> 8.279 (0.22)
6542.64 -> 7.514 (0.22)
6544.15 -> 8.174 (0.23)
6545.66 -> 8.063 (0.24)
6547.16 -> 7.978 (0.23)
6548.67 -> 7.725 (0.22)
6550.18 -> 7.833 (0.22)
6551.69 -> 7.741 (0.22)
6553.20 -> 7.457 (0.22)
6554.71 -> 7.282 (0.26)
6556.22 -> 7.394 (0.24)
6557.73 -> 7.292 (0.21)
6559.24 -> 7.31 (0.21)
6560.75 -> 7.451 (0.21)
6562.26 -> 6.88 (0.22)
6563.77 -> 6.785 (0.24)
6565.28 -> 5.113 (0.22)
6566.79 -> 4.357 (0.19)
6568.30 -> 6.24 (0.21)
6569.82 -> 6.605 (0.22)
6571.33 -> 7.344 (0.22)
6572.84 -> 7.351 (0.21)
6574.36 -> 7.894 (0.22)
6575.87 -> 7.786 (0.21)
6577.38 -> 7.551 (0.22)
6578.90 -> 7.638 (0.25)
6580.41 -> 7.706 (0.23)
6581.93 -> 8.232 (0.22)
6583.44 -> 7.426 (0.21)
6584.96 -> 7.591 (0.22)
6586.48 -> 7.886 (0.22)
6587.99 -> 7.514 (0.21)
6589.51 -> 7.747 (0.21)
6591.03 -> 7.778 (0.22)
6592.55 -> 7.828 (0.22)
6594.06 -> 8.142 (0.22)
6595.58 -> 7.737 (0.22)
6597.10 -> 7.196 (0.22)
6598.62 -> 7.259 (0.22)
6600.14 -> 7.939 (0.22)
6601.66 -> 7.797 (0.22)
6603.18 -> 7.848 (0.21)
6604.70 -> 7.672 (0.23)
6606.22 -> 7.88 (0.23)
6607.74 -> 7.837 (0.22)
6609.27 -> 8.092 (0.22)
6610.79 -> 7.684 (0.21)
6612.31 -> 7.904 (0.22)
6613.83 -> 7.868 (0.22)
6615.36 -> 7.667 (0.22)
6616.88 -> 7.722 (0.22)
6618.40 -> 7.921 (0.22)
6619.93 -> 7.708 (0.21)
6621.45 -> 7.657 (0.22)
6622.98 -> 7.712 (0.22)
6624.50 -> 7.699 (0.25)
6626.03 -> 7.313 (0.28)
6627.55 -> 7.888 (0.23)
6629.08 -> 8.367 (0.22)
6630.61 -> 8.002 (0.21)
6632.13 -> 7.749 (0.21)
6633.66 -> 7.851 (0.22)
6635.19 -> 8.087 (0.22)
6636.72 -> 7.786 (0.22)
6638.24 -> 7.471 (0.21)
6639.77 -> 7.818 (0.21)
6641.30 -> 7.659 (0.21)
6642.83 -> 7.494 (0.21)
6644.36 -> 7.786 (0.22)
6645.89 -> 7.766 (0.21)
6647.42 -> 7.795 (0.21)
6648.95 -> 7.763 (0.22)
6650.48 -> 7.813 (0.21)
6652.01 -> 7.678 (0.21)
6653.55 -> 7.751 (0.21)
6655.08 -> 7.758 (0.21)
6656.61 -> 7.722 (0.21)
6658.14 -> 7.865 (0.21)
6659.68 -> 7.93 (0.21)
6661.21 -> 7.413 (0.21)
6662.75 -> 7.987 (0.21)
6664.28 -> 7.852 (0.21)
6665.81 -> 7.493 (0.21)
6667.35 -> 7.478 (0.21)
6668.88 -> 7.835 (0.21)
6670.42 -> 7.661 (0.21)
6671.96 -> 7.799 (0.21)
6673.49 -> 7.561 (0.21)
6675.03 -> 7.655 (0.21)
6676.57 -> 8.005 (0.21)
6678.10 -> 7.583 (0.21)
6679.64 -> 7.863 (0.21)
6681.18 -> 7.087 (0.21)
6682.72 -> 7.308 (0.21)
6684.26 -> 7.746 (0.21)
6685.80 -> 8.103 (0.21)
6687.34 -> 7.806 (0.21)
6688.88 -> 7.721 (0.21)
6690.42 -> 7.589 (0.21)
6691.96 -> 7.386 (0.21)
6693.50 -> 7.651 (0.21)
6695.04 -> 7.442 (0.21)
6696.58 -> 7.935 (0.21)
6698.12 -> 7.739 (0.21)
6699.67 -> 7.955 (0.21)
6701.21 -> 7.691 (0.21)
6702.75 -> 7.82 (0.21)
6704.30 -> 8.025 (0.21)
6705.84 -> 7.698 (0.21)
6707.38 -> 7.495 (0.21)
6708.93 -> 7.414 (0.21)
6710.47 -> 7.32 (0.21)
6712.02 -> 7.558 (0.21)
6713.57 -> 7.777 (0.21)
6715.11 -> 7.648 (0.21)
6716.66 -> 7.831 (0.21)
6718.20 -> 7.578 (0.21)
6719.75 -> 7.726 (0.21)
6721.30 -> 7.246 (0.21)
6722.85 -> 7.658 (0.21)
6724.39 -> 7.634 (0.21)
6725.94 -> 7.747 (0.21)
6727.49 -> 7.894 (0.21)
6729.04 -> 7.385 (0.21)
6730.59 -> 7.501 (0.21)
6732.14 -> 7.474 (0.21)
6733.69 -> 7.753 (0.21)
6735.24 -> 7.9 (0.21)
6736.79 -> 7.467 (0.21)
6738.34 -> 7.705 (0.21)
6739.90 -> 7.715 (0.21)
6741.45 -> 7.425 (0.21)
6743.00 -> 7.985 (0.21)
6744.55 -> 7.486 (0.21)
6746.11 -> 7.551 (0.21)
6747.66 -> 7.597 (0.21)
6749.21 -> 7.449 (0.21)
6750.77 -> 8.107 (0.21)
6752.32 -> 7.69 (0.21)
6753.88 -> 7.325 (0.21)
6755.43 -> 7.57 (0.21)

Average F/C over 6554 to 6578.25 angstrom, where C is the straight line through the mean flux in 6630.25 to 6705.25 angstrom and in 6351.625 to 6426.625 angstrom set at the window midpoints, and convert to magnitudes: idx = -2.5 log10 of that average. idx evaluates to 0.14 mag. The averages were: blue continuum 8.05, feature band 6.92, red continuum 7.73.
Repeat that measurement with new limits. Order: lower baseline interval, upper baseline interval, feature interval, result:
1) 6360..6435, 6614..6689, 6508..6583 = 0.04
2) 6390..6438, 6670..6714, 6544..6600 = 0.06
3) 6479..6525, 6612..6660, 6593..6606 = 0.01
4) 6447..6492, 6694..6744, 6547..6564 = 0.06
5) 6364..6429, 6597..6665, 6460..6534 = 0.01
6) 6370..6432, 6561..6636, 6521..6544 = -0.02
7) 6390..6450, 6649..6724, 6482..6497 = 0.02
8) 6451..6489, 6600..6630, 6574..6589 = 0.02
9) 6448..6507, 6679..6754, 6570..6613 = 0.01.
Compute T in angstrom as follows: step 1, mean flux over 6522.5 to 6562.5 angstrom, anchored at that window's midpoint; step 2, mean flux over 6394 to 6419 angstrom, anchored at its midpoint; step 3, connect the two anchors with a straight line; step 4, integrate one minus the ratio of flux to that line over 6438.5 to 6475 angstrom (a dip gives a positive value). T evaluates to -0.3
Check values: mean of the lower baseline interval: 7.96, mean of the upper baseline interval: 7.72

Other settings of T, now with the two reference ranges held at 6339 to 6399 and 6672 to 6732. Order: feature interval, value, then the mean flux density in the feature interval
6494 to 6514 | 0.4 angstrom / 7.74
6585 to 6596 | 0.0 angstrom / 7.79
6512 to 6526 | -0.2 angstrom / 8.02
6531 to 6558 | 0.4 angstrom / 7.75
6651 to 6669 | 0.0 angstrom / 7.73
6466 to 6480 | 0.0 angstrom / 7.94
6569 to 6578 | 0.5 angstrom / 7.41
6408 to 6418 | 0.1 angstrom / 7.96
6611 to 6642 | -0.2 angstrom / 7.79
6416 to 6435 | -0.3 angstrom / 8.16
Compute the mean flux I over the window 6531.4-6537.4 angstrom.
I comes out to 7.83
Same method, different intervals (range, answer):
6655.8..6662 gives 7.73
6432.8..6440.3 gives 7.97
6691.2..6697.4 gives 7.61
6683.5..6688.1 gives 7.88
